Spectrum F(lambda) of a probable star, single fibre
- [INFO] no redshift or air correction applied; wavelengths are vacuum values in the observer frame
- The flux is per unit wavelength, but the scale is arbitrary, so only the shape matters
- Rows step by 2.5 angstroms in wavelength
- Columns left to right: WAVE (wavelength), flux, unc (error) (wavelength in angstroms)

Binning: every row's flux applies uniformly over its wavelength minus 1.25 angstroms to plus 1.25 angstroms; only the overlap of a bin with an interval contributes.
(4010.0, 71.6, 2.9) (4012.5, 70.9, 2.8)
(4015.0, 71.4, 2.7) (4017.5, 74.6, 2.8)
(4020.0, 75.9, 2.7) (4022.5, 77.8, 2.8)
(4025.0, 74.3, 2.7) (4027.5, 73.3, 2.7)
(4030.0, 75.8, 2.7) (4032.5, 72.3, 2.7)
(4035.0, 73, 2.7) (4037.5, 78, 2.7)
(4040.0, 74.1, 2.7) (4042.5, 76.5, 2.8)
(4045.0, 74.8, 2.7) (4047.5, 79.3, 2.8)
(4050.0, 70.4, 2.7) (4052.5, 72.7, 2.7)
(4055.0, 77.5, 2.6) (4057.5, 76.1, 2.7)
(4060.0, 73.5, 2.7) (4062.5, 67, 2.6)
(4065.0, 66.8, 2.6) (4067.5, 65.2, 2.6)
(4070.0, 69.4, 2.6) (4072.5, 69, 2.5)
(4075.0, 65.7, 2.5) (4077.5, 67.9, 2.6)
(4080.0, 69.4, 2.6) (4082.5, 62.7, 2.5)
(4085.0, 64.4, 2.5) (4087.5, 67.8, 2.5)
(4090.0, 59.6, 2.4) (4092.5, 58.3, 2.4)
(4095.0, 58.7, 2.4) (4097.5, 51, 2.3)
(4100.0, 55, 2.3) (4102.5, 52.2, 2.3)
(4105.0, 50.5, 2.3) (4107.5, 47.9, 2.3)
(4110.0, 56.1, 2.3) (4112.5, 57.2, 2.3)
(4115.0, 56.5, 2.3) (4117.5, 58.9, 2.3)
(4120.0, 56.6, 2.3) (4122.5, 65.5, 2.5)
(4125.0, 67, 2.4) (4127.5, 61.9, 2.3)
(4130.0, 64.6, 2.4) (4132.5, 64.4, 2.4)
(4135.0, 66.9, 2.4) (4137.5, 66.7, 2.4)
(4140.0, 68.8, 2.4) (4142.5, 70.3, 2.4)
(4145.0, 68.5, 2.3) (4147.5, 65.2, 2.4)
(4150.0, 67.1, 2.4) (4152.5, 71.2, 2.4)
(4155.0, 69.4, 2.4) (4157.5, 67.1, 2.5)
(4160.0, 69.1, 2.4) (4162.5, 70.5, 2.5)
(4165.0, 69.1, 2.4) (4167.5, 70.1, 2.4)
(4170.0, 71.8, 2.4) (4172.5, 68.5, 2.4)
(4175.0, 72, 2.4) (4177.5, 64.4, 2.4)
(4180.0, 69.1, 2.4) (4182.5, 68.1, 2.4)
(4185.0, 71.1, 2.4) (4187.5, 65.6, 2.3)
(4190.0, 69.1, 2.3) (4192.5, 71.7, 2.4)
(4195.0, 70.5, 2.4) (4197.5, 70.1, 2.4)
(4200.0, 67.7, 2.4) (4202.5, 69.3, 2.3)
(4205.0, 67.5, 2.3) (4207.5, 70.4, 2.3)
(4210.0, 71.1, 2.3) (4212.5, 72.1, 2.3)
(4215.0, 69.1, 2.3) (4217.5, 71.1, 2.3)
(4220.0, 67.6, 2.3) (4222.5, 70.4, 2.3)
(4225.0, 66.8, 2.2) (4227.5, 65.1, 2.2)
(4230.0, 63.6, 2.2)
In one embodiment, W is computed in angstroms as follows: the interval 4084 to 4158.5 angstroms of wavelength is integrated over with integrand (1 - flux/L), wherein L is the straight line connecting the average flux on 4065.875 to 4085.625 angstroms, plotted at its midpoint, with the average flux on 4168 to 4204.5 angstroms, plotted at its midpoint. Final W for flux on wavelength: 6.6 angstroms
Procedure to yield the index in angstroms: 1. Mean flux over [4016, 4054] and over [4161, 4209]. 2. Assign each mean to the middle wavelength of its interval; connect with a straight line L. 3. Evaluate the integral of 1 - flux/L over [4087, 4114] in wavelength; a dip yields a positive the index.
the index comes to 6.31 angstroms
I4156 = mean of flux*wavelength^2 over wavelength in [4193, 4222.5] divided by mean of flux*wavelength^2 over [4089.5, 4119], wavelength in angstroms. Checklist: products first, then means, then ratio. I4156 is 1.33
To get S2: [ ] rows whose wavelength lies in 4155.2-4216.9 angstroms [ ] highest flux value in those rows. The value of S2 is 72.1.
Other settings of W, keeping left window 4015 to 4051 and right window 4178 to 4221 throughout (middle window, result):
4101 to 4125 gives 5.30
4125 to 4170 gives 2.10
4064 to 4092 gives 2.85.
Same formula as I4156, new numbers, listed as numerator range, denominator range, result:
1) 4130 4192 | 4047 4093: 1.04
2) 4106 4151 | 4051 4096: 0.96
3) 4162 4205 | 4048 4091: 1.06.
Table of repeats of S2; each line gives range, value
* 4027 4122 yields 79.3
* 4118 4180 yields 72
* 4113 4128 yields 67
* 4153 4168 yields 70.5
